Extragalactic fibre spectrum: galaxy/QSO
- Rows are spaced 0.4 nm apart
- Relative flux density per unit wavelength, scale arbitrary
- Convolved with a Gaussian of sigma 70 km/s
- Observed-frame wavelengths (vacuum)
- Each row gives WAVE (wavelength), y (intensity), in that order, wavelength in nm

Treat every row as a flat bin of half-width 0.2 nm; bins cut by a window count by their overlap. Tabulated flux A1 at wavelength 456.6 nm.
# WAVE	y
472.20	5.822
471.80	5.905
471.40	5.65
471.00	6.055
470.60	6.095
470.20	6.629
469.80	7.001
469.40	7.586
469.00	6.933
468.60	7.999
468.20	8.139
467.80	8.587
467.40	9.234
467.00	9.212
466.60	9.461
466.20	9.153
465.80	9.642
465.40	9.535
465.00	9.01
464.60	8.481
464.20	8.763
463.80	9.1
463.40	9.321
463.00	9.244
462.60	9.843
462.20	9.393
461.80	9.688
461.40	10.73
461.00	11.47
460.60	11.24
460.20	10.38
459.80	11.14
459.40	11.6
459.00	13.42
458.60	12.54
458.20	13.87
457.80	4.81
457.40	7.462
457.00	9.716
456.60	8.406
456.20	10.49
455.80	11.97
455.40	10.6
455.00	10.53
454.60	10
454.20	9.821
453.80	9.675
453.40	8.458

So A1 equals 8.406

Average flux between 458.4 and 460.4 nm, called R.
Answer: 11.8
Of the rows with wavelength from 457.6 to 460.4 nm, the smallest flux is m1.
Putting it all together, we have 4.81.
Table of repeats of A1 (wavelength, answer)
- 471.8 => 5.905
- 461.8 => 9.688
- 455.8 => 11.97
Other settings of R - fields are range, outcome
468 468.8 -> 8.07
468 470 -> 7.53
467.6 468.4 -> 8.36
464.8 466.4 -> 9.33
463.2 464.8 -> 8.92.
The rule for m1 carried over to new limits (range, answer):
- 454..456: 9.821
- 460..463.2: 9.244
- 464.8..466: 9.01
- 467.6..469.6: 6.933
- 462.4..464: 9.1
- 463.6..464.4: 8.763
